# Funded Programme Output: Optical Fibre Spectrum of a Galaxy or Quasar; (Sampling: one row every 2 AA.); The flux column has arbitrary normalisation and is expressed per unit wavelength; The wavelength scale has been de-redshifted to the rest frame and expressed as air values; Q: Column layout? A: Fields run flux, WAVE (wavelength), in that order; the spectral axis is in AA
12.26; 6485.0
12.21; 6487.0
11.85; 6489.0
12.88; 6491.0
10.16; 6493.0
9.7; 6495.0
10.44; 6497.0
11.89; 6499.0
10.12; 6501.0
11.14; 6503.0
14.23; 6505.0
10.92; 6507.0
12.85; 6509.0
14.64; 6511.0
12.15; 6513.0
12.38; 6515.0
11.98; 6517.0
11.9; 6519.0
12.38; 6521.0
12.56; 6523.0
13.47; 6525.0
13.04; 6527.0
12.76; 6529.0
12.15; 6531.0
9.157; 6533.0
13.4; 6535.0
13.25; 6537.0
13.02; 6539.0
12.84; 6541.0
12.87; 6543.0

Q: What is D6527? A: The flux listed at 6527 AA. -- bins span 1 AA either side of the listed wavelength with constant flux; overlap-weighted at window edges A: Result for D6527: 13.04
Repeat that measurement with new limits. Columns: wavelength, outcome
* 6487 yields 12.21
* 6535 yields 13.4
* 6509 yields 12.85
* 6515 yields 12.38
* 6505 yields 14.23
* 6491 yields 12.88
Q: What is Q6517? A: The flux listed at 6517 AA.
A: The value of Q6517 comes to 11.98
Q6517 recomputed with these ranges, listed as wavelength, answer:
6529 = 12.76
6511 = 14.64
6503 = 11.14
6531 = 12.15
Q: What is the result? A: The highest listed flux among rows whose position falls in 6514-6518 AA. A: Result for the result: 12.38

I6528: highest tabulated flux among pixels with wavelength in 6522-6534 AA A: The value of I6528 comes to 13.47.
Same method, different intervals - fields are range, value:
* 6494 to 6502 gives 11.89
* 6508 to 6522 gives 14.64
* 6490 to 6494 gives 12.88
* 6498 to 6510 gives 14.23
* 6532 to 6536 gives 13.4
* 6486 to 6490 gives 12.21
